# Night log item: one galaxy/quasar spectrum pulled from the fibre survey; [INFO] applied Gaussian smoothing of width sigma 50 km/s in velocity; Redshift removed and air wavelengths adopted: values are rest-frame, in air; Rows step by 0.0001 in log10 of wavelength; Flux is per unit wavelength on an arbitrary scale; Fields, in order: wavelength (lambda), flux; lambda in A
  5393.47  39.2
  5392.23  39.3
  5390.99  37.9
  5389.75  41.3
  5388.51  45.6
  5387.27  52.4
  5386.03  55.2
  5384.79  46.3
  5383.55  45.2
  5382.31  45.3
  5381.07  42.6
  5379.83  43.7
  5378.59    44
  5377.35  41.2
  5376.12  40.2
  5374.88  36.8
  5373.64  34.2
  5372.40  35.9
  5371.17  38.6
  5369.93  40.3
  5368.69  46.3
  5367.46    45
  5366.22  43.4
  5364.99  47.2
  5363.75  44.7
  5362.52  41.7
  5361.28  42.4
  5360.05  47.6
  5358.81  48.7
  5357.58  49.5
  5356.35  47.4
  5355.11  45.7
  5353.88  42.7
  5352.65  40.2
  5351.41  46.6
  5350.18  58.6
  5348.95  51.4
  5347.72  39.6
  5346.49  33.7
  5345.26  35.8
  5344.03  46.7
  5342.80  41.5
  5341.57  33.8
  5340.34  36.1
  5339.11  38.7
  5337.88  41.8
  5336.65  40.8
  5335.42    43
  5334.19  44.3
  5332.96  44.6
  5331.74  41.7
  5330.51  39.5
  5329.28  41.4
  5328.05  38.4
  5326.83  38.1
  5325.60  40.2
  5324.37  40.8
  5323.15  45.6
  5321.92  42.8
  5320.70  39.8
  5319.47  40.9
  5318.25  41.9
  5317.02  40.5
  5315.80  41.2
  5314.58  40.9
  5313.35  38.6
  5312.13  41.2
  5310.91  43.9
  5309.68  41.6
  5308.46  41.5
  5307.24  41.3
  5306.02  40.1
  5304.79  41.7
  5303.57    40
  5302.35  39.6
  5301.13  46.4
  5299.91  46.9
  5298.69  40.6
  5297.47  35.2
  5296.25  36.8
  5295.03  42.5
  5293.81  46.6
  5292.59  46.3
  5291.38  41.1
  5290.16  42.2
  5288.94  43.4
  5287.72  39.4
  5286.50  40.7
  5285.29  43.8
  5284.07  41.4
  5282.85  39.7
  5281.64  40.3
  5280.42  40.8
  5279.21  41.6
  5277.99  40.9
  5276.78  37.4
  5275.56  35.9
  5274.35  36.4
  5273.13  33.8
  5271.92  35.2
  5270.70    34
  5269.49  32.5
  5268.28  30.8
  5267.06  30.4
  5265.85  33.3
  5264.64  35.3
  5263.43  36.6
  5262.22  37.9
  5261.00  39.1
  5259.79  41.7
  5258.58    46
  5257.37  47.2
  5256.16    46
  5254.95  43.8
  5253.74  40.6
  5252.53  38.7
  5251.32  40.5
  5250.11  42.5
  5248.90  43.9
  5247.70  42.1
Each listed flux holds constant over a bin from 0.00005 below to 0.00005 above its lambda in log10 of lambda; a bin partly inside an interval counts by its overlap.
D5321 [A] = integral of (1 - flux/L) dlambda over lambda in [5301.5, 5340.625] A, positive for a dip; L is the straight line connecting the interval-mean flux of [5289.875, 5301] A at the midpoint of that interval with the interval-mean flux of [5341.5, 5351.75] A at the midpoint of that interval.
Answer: 1.62 A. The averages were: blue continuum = 42.2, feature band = 41.1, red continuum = 43.5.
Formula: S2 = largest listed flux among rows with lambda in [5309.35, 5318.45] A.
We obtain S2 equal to 43.9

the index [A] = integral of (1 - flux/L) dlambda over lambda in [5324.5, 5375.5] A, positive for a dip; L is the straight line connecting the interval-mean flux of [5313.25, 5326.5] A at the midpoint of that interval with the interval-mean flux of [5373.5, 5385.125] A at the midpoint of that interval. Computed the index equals -0.7 A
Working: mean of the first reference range 41.2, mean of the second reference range 42.2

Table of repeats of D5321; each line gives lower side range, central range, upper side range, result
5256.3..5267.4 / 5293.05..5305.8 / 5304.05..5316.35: -0.3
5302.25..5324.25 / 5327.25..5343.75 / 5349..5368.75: 1.2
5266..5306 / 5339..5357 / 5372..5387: -0.4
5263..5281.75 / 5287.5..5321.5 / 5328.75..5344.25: -2.8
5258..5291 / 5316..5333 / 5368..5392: -0.3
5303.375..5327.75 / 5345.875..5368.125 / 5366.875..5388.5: -1.5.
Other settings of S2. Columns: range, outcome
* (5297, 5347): 46.9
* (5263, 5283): 41.6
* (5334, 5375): 58.6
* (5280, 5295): 46.6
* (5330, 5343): 44.6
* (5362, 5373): 47.2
